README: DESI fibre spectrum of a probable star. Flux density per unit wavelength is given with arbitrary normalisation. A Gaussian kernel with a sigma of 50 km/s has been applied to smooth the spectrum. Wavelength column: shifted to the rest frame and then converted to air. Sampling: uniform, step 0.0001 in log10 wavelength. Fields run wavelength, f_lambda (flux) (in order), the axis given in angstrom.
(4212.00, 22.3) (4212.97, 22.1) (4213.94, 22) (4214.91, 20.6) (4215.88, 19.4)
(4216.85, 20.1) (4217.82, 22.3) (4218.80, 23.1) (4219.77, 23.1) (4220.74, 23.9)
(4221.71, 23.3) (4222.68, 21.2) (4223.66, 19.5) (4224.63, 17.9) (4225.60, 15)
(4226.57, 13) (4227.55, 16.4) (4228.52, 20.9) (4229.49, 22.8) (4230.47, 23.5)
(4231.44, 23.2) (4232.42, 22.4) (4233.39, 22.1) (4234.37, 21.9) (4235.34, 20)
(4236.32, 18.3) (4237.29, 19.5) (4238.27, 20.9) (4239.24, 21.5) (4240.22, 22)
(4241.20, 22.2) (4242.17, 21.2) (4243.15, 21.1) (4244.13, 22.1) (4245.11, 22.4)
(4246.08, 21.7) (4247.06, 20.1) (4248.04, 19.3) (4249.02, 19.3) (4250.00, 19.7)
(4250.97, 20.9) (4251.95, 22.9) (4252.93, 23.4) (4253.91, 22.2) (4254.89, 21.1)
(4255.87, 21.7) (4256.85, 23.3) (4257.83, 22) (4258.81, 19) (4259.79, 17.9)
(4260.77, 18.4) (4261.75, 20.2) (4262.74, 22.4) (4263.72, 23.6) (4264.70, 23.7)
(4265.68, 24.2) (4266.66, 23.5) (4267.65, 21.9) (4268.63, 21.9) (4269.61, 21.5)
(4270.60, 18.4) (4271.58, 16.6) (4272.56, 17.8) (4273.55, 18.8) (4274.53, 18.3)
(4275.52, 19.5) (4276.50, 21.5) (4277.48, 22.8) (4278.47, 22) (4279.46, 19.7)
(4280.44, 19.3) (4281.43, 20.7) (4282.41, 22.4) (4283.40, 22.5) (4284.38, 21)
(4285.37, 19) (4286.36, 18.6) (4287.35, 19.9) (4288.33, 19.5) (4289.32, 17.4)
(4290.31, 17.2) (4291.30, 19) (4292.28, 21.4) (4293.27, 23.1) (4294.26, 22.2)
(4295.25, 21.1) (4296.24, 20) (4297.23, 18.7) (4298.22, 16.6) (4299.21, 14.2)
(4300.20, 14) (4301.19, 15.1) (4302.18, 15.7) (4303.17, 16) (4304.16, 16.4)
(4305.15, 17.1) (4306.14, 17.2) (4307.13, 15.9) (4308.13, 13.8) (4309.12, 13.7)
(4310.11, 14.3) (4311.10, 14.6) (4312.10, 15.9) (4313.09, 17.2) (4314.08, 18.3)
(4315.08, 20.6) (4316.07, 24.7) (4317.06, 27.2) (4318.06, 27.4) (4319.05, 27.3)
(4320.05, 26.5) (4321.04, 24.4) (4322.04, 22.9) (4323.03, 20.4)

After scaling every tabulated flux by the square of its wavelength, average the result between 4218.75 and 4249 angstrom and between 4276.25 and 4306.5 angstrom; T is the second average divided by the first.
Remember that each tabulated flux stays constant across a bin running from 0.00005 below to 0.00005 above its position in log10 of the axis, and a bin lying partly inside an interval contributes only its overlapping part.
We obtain 0.94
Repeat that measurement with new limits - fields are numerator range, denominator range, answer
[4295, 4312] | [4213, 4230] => 0.82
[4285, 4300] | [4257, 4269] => 0.90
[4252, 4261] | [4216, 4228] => 1.08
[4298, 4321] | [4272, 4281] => 0.94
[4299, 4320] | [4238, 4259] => 0.87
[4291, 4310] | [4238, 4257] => 0.83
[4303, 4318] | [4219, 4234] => 0.90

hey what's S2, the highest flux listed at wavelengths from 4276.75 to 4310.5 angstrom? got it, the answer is 23.1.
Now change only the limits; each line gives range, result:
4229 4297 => 24.2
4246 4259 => 23.4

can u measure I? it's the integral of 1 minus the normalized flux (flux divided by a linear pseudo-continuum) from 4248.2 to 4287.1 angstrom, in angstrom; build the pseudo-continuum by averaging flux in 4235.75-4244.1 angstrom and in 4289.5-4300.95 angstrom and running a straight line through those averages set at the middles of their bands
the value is -2.0 angstrom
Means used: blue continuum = 20.9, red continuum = 18.7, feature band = 20.8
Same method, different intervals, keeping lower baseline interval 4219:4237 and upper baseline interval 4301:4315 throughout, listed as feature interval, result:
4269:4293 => -3.2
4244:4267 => -3.1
